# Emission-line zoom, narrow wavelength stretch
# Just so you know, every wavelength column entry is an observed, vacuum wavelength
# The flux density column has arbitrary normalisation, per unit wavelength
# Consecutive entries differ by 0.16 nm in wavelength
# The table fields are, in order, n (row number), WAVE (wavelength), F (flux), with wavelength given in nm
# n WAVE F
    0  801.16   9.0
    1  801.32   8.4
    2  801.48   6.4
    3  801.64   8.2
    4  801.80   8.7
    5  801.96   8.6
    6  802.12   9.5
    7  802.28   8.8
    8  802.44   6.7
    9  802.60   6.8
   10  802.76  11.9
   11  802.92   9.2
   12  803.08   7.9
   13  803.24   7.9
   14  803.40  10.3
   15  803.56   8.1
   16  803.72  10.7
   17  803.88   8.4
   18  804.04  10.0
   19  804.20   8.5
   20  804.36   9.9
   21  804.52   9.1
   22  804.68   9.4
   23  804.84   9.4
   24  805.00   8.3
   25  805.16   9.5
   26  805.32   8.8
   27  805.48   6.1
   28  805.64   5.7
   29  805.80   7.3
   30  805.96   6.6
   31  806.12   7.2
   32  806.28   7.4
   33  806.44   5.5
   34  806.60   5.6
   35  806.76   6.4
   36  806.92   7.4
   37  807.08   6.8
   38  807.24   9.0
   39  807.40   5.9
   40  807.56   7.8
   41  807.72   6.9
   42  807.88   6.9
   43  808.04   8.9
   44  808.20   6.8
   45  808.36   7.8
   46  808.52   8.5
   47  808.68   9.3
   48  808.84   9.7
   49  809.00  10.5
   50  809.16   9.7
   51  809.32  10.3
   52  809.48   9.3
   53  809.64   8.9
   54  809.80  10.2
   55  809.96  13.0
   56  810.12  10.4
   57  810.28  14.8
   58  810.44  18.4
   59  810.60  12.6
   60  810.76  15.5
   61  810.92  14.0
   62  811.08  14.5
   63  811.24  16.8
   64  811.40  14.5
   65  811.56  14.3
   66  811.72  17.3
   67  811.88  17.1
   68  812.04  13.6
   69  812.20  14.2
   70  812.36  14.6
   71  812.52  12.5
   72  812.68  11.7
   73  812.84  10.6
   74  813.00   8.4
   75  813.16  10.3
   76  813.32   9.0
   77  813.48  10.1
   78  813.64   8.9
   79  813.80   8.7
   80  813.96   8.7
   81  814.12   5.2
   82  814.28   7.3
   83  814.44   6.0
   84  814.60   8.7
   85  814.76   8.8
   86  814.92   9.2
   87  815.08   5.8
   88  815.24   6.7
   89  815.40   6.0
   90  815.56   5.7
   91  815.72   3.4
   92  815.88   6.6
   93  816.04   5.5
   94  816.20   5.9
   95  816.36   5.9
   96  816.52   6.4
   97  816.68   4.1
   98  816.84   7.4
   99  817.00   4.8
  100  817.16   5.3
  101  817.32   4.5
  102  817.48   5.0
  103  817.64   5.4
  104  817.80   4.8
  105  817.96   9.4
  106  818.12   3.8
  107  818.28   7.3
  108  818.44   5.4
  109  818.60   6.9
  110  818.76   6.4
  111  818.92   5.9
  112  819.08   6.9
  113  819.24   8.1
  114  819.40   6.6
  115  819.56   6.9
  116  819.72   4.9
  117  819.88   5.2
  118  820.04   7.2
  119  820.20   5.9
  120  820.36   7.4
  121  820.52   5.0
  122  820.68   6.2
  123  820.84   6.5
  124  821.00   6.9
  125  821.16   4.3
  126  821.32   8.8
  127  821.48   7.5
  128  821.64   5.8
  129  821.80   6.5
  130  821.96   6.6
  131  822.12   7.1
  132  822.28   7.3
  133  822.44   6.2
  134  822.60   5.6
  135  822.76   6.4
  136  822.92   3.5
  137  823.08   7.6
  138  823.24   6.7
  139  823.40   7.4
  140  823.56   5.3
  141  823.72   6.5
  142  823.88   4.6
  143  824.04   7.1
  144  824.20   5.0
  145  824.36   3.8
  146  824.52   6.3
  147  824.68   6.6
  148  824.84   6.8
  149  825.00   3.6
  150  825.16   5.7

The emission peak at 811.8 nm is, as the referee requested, [O III]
